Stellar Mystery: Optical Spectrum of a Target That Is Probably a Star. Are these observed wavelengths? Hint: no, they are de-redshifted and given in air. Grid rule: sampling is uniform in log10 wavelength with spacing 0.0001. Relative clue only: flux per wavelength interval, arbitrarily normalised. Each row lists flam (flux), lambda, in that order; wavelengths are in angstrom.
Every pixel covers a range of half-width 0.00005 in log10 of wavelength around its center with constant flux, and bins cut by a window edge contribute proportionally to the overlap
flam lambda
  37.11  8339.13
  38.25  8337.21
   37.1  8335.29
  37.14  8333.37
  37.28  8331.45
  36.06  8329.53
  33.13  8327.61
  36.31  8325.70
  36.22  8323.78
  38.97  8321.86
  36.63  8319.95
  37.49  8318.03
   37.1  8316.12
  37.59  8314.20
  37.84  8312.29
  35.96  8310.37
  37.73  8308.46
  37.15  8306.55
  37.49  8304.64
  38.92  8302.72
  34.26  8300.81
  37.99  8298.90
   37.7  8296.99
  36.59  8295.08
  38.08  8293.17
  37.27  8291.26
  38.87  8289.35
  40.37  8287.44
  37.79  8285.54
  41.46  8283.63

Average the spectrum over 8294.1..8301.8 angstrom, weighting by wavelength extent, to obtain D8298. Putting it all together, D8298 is 36.7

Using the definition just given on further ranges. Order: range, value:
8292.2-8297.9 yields 37.5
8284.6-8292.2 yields 38.6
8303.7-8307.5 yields 37.3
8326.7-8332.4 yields 35.5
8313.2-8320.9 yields 37.2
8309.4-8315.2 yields 37.1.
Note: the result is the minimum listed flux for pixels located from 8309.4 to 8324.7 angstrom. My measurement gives 35.96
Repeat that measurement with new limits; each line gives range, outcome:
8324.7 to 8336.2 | 33.13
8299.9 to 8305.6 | 34.26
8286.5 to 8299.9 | 36.59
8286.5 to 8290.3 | 38.87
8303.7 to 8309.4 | 37.15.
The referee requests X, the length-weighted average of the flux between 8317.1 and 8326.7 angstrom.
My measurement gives 37.1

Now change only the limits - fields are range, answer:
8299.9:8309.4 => 37.1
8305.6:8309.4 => 37.5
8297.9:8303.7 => 37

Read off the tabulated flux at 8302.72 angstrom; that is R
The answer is 38.92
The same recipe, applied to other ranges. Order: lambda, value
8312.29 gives 37.84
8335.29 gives 37.1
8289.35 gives 38.87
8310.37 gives 35.96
